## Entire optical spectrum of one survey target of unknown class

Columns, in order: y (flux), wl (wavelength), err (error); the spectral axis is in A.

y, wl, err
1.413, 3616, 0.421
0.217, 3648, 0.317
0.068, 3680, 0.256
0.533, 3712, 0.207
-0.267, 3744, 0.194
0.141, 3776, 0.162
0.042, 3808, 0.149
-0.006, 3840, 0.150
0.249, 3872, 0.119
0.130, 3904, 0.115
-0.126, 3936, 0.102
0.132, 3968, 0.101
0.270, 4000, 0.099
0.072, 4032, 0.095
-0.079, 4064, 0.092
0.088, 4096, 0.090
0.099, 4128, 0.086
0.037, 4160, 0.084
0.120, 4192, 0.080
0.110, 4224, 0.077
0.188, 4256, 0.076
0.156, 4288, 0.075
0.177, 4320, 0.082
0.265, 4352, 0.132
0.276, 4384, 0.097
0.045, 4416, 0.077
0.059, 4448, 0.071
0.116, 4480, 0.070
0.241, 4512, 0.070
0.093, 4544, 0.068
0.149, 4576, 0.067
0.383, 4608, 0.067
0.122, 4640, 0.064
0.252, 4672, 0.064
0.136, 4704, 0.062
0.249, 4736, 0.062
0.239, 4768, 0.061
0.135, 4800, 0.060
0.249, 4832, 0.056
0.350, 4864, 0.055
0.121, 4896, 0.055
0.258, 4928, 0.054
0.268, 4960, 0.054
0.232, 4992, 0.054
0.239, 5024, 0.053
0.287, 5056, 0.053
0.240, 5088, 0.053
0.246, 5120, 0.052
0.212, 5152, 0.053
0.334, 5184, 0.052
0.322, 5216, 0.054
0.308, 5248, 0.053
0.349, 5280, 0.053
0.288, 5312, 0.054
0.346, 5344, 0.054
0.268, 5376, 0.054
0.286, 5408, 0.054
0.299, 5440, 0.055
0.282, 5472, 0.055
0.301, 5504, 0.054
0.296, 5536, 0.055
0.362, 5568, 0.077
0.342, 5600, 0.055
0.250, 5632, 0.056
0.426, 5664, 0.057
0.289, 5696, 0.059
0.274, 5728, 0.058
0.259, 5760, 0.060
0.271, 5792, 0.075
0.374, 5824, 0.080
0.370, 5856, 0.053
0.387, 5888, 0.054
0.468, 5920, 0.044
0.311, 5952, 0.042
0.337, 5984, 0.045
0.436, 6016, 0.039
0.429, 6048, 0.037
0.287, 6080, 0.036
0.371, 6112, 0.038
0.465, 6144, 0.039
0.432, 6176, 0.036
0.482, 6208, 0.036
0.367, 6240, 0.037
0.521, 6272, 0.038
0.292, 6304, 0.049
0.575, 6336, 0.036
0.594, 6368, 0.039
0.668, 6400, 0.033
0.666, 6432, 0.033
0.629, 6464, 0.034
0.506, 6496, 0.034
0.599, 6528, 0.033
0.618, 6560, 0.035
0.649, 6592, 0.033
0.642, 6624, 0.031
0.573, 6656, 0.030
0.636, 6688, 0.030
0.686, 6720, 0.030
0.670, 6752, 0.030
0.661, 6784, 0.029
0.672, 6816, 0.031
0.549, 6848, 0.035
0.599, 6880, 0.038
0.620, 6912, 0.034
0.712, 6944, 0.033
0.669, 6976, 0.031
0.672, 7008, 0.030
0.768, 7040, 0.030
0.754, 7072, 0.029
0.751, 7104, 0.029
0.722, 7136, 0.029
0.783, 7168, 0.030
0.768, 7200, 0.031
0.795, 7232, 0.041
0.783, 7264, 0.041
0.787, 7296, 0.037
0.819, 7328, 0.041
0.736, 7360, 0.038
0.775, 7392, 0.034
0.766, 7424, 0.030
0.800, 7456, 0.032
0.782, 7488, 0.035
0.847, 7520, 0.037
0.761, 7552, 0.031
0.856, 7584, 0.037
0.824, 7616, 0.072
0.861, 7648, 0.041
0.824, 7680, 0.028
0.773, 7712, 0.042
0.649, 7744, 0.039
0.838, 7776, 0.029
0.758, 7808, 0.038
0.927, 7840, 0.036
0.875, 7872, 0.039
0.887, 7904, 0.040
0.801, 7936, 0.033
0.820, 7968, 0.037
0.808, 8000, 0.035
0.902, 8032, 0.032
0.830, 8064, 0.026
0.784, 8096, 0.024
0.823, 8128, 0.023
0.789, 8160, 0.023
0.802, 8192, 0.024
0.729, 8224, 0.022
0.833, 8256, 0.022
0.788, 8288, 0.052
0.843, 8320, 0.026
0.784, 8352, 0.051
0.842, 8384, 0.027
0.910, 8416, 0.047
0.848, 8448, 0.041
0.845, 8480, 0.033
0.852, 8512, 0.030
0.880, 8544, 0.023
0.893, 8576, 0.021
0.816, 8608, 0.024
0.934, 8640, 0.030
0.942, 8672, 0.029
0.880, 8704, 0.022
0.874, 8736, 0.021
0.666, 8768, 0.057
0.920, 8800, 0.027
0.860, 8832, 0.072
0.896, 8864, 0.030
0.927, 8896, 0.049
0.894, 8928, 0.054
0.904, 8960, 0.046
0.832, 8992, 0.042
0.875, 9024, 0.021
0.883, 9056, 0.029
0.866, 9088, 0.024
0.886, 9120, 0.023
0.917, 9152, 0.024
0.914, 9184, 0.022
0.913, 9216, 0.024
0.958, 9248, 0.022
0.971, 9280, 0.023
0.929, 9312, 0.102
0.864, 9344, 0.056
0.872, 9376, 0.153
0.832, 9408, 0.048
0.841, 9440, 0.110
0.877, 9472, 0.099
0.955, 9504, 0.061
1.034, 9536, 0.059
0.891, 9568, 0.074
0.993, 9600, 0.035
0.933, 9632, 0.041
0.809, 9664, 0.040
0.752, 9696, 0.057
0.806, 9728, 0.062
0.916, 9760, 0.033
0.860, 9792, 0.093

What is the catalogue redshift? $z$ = 0.588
